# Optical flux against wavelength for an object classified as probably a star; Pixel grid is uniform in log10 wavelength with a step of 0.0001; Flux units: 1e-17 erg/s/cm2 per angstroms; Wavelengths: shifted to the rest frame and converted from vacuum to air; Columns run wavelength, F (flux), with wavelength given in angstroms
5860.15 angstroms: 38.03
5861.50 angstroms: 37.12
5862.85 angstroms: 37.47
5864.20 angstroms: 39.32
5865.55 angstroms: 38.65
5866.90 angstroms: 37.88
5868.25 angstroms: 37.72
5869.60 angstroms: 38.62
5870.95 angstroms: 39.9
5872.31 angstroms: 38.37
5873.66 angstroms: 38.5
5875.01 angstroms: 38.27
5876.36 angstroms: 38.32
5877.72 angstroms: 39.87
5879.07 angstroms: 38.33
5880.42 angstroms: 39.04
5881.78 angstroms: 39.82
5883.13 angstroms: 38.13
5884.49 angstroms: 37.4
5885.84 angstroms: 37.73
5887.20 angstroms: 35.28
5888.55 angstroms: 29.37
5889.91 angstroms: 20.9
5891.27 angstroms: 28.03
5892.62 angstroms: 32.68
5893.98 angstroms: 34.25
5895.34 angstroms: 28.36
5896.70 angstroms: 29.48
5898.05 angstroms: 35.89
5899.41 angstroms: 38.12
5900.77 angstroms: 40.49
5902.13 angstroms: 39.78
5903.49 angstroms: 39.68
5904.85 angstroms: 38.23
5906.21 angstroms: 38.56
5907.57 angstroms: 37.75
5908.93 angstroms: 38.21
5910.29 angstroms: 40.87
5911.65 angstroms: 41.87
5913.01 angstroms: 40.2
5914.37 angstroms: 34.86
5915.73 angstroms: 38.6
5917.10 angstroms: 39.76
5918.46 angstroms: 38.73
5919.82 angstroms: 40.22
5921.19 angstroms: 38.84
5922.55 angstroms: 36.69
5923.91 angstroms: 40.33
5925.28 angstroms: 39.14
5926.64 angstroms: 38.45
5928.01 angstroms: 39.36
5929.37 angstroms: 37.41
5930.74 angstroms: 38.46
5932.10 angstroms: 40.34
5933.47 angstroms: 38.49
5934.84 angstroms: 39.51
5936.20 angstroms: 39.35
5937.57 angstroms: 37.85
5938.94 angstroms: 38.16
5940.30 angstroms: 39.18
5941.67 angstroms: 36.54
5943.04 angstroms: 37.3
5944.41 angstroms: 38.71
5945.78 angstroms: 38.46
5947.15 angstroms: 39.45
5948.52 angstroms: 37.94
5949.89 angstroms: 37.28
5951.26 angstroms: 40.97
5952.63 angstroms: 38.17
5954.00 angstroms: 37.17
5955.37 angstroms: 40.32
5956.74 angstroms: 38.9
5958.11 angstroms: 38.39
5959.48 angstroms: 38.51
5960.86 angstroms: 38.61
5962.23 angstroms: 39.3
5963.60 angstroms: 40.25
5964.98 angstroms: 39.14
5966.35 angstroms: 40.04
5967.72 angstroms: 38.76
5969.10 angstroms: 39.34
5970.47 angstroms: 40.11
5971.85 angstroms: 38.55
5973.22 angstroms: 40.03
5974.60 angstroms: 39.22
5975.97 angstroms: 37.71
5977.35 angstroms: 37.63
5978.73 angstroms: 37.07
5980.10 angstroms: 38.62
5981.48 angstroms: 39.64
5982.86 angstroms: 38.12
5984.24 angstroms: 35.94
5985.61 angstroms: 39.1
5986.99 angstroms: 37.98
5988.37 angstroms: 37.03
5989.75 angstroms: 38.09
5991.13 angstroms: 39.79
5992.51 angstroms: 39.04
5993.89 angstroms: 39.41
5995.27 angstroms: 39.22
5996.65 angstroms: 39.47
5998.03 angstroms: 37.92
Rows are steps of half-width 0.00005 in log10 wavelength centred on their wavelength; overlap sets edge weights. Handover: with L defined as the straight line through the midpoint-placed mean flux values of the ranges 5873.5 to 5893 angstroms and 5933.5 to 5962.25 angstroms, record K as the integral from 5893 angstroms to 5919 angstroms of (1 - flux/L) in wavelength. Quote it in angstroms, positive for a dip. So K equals -0.7 angstroms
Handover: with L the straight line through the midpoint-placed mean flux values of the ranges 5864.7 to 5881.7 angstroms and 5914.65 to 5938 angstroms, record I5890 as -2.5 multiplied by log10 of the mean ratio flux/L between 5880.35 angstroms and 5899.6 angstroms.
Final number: 0.16 mag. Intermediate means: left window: 38.7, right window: 38.8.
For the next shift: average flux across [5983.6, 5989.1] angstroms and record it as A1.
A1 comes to 37.6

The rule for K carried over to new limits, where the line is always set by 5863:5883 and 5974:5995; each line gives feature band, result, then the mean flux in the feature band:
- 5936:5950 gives 0.09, 38.2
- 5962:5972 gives -0.29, 39.5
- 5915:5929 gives -0.15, 39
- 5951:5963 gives -0.14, 38.9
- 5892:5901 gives 1.11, 33.9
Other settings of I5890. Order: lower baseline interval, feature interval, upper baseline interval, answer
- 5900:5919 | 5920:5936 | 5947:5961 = 0.00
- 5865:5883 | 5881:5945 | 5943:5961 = 0.04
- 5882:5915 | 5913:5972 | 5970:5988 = -0.05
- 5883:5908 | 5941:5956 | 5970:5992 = -0.04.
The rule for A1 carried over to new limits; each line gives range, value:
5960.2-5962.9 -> 39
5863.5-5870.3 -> 38.5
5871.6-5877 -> 38.4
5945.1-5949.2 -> 38.6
